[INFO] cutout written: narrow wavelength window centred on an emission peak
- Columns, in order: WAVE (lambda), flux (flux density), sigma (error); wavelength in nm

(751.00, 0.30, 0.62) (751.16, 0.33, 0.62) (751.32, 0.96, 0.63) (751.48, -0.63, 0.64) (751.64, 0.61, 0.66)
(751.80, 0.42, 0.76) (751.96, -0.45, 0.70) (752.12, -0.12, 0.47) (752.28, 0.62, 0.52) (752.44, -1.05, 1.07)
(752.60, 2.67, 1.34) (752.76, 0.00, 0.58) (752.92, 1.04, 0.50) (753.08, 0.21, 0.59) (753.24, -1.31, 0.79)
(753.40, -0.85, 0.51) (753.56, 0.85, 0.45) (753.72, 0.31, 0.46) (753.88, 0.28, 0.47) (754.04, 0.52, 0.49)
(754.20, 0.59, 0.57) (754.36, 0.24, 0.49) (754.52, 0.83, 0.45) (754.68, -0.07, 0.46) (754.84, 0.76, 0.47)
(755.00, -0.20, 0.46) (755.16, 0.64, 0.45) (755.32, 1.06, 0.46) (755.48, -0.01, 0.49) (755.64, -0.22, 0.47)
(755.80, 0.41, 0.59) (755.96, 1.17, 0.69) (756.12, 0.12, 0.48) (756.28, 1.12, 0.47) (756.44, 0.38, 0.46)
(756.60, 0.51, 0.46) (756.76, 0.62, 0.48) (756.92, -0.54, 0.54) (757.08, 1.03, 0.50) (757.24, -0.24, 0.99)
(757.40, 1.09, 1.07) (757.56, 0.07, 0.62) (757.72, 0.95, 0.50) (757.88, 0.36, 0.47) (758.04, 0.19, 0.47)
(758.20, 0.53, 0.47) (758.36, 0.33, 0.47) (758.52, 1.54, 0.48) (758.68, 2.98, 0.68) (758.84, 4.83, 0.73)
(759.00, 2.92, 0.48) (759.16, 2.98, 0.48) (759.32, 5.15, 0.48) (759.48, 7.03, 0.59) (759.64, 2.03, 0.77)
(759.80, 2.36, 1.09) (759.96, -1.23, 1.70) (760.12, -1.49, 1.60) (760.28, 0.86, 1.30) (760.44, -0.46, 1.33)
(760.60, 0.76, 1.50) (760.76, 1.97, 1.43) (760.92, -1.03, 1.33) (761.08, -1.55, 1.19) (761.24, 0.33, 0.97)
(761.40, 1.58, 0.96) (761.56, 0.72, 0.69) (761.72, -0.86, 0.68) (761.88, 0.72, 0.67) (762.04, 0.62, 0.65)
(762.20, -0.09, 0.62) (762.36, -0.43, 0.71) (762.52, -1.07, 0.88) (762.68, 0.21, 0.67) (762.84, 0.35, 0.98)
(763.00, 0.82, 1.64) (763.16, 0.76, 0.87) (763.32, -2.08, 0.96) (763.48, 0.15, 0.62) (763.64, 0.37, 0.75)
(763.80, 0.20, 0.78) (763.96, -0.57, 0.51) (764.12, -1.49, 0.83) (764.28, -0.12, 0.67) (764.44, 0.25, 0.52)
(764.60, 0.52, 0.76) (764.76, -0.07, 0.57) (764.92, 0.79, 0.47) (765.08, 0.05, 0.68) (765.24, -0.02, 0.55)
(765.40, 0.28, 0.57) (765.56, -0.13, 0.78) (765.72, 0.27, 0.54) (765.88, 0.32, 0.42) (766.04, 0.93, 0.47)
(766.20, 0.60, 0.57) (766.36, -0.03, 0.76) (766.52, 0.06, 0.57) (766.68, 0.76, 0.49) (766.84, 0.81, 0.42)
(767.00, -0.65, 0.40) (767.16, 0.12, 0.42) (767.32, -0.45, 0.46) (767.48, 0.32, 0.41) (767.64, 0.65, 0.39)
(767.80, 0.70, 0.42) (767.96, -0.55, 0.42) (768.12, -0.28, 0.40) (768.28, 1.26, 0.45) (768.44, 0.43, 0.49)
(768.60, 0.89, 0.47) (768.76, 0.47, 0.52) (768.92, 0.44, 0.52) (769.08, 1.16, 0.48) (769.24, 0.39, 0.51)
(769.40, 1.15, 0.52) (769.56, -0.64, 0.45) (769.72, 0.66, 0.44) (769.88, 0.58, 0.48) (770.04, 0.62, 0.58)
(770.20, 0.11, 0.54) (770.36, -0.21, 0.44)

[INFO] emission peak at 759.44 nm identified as [O II]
